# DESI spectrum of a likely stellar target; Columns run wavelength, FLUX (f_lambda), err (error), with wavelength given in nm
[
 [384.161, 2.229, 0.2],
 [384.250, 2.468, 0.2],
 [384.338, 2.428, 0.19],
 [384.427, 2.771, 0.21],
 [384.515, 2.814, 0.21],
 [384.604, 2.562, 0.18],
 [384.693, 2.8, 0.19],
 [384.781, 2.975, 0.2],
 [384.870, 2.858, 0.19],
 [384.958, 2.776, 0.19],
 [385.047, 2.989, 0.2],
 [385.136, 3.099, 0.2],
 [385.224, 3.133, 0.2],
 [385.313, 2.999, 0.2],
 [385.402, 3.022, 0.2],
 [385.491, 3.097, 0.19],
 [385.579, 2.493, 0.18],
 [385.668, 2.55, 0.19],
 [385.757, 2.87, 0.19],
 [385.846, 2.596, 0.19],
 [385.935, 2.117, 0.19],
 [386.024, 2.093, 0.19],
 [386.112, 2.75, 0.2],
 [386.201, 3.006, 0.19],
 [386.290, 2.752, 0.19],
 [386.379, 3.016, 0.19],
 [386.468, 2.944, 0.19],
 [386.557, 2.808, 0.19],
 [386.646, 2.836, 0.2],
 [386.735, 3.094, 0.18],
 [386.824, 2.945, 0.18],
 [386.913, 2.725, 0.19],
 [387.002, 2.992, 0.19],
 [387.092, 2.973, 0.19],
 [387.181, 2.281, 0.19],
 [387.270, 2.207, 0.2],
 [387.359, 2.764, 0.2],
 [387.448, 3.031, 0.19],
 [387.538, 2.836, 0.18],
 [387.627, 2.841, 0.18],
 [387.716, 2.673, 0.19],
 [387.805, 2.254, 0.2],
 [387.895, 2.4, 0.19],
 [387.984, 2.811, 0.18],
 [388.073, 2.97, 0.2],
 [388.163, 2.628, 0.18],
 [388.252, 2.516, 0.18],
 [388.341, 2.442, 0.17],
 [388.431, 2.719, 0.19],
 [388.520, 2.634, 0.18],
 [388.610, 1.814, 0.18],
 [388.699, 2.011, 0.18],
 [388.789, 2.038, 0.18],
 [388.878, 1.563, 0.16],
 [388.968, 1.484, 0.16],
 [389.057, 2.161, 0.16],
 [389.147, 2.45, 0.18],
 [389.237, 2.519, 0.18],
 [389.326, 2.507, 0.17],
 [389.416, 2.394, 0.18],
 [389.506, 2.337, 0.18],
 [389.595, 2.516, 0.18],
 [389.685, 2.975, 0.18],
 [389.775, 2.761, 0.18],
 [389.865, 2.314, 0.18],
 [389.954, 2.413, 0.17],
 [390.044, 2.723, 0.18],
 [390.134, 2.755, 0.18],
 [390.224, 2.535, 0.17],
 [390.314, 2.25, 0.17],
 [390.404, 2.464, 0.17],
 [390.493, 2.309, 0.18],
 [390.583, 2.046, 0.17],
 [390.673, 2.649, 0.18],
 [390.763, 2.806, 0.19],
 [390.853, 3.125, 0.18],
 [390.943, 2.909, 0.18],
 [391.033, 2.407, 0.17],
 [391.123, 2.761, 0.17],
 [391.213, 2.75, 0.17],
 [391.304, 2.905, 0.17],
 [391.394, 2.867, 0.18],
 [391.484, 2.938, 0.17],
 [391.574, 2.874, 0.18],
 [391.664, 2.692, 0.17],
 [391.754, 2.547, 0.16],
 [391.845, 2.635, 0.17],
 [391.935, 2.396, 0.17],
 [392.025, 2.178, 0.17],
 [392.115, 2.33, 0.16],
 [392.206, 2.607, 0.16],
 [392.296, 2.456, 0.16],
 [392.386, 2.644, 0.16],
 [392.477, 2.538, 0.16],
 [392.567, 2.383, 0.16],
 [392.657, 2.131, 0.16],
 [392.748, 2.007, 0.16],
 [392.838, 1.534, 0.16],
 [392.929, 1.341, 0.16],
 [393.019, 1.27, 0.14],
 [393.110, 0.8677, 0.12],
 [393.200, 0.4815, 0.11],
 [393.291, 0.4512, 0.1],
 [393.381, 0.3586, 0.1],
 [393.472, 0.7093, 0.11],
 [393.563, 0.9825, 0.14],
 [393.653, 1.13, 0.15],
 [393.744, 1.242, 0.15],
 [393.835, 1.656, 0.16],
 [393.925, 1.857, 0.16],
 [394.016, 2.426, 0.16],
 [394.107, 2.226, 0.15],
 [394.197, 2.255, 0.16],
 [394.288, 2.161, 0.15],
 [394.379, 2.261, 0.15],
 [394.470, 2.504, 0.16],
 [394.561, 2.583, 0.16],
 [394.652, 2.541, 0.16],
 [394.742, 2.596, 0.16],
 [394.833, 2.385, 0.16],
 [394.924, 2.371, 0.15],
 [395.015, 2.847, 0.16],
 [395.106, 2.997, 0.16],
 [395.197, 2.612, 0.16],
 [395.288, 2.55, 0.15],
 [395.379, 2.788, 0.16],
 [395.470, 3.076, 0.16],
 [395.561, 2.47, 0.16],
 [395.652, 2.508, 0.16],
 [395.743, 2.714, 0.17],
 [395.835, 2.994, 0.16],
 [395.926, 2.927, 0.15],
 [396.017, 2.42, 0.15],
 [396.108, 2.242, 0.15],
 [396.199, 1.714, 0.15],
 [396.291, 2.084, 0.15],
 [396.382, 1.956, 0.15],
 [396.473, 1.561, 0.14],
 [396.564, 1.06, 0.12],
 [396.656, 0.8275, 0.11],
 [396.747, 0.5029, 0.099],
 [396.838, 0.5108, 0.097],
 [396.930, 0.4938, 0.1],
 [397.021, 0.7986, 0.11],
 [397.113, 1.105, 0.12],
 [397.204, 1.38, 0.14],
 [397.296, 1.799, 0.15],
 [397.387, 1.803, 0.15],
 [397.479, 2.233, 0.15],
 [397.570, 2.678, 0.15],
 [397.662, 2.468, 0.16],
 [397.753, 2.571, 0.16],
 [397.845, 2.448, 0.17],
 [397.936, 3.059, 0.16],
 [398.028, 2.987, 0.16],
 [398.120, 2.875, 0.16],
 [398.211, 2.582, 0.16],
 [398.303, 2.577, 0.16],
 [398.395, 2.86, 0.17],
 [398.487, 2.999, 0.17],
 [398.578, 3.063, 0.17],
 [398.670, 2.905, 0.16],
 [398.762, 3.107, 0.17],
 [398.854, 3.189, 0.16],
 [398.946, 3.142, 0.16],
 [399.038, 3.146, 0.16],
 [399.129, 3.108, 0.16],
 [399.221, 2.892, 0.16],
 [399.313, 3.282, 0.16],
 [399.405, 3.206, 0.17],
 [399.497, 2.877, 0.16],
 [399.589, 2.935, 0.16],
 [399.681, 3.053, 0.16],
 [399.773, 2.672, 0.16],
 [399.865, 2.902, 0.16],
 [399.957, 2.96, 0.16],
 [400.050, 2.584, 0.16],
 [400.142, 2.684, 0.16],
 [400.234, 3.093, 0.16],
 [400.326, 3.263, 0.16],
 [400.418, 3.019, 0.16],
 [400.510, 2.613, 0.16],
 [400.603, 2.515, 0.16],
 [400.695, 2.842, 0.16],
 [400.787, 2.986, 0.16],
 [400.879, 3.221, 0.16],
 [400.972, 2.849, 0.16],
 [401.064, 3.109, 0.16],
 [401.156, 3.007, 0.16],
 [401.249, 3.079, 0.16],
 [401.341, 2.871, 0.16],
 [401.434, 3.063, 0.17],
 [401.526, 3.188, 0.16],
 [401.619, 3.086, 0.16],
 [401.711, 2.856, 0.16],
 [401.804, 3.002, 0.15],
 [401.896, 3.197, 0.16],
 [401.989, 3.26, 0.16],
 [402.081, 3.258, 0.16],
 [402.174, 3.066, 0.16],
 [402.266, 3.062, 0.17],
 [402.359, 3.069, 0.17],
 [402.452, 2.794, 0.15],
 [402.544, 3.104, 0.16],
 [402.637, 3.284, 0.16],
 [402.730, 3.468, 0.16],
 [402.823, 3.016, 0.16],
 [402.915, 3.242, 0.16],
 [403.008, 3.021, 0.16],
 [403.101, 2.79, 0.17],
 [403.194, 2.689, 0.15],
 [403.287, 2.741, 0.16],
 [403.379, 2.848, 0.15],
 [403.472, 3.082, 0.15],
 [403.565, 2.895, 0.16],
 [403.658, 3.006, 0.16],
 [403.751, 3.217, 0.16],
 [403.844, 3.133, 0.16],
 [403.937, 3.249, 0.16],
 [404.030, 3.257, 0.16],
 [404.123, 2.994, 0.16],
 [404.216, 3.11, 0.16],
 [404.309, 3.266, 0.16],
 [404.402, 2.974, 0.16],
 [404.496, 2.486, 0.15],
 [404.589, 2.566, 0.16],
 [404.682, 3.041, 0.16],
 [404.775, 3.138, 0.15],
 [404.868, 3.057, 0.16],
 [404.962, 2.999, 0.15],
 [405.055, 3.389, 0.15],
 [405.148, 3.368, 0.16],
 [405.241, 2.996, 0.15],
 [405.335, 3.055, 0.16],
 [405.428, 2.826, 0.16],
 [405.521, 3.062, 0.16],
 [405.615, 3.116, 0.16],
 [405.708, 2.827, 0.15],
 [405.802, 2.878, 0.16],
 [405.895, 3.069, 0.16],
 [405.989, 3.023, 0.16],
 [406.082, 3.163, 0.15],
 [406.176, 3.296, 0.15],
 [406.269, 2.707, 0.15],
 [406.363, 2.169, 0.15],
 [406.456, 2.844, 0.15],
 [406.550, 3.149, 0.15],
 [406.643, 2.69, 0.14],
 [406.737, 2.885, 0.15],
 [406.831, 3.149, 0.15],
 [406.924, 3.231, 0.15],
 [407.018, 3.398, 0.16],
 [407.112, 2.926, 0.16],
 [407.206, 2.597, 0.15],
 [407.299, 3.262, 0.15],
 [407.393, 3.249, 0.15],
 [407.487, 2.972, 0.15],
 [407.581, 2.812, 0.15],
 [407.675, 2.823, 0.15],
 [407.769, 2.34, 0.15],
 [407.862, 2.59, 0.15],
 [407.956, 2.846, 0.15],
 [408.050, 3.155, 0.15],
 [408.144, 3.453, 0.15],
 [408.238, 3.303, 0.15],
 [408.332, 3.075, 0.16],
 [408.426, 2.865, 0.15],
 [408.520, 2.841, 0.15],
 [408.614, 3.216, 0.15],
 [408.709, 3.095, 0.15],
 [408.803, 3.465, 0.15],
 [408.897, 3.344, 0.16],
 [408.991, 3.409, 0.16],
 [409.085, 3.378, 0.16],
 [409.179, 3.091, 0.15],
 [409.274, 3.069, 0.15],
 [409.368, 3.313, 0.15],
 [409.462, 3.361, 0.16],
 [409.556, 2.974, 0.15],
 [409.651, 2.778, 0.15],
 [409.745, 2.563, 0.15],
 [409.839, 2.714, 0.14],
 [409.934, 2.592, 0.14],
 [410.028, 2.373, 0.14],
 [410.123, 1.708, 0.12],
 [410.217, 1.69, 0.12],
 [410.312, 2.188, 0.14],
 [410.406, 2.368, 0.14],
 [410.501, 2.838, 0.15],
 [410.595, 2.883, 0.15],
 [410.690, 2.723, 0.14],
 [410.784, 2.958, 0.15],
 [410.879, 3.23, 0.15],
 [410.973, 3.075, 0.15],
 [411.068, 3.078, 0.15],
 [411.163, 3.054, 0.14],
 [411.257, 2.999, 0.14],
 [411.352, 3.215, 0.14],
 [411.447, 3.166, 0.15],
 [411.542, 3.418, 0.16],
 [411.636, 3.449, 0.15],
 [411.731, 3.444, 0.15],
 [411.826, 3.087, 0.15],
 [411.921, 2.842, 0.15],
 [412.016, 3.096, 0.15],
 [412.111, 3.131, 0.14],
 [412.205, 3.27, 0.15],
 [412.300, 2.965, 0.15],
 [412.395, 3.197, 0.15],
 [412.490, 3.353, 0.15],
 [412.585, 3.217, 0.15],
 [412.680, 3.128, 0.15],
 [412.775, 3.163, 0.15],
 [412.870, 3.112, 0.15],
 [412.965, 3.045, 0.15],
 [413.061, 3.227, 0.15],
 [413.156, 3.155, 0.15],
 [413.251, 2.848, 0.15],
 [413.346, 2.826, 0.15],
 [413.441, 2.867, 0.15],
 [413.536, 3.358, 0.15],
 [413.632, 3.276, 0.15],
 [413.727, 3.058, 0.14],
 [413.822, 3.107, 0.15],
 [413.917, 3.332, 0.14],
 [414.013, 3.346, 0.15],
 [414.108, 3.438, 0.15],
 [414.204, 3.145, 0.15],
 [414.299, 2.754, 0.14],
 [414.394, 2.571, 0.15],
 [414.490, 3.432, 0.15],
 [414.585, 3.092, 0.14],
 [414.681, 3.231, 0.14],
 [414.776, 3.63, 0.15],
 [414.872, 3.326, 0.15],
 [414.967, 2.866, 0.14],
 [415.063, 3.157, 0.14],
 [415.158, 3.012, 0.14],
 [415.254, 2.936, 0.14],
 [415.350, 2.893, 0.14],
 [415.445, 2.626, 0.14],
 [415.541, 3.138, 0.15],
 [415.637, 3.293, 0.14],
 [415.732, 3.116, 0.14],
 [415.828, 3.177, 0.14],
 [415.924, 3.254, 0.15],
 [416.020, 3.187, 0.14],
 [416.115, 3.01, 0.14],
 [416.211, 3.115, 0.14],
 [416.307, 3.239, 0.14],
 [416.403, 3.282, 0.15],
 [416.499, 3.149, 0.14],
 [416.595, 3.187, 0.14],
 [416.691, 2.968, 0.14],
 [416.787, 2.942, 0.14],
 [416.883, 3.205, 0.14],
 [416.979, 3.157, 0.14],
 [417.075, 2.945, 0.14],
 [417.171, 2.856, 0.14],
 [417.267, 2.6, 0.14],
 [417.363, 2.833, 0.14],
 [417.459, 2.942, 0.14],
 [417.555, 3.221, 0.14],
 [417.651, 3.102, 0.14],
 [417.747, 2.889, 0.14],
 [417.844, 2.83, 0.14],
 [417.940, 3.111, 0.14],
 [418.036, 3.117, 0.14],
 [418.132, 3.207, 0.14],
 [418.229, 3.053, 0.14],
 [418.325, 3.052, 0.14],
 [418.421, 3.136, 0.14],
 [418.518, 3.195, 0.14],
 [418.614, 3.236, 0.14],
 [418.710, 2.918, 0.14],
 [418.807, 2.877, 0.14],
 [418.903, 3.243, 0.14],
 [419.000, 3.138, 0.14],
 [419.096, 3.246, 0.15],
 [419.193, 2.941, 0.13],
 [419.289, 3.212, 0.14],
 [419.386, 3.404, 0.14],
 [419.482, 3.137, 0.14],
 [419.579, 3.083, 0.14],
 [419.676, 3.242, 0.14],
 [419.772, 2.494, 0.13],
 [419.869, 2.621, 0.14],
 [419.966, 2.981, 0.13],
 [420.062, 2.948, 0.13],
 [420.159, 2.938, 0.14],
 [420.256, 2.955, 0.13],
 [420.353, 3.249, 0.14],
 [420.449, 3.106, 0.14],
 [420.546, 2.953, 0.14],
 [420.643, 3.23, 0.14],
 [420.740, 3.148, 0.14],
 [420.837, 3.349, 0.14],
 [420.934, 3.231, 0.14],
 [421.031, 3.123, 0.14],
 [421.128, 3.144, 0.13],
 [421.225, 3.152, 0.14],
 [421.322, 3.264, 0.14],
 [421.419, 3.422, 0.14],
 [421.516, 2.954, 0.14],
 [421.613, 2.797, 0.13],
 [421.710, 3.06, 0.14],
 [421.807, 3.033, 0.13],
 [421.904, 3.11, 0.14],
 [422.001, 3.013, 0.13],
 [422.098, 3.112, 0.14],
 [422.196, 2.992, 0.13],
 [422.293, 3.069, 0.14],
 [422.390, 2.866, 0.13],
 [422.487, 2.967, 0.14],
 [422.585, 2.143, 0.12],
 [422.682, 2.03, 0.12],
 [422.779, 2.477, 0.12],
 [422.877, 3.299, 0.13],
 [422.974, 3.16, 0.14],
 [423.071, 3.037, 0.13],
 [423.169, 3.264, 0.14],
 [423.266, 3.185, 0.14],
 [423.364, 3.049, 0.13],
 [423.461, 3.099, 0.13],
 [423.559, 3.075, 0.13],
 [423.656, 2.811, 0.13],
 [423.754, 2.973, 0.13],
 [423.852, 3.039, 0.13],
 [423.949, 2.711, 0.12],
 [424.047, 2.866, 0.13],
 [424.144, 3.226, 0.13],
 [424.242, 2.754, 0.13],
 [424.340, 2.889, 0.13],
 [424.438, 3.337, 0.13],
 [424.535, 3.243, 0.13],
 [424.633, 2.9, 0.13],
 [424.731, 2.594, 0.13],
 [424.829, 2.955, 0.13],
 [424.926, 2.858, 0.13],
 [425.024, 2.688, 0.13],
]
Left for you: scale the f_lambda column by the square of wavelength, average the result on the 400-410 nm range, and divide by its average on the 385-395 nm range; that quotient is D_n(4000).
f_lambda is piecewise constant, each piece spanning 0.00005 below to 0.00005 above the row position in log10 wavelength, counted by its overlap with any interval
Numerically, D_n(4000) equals 1.4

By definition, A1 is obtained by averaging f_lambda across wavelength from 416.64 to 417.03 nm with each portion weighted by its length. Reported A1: 3.07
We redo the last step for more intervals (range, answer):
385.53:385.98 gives 2.53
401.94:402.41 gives 3.14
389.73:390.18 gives 2.59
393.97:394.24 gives 2.3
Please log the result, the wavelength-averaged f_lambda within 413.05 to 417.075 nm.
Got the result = 3.11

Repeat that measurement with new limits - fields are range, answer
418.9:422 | 3.09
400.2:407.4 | 3.02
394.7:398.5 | 2.19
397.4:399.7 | 2.87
